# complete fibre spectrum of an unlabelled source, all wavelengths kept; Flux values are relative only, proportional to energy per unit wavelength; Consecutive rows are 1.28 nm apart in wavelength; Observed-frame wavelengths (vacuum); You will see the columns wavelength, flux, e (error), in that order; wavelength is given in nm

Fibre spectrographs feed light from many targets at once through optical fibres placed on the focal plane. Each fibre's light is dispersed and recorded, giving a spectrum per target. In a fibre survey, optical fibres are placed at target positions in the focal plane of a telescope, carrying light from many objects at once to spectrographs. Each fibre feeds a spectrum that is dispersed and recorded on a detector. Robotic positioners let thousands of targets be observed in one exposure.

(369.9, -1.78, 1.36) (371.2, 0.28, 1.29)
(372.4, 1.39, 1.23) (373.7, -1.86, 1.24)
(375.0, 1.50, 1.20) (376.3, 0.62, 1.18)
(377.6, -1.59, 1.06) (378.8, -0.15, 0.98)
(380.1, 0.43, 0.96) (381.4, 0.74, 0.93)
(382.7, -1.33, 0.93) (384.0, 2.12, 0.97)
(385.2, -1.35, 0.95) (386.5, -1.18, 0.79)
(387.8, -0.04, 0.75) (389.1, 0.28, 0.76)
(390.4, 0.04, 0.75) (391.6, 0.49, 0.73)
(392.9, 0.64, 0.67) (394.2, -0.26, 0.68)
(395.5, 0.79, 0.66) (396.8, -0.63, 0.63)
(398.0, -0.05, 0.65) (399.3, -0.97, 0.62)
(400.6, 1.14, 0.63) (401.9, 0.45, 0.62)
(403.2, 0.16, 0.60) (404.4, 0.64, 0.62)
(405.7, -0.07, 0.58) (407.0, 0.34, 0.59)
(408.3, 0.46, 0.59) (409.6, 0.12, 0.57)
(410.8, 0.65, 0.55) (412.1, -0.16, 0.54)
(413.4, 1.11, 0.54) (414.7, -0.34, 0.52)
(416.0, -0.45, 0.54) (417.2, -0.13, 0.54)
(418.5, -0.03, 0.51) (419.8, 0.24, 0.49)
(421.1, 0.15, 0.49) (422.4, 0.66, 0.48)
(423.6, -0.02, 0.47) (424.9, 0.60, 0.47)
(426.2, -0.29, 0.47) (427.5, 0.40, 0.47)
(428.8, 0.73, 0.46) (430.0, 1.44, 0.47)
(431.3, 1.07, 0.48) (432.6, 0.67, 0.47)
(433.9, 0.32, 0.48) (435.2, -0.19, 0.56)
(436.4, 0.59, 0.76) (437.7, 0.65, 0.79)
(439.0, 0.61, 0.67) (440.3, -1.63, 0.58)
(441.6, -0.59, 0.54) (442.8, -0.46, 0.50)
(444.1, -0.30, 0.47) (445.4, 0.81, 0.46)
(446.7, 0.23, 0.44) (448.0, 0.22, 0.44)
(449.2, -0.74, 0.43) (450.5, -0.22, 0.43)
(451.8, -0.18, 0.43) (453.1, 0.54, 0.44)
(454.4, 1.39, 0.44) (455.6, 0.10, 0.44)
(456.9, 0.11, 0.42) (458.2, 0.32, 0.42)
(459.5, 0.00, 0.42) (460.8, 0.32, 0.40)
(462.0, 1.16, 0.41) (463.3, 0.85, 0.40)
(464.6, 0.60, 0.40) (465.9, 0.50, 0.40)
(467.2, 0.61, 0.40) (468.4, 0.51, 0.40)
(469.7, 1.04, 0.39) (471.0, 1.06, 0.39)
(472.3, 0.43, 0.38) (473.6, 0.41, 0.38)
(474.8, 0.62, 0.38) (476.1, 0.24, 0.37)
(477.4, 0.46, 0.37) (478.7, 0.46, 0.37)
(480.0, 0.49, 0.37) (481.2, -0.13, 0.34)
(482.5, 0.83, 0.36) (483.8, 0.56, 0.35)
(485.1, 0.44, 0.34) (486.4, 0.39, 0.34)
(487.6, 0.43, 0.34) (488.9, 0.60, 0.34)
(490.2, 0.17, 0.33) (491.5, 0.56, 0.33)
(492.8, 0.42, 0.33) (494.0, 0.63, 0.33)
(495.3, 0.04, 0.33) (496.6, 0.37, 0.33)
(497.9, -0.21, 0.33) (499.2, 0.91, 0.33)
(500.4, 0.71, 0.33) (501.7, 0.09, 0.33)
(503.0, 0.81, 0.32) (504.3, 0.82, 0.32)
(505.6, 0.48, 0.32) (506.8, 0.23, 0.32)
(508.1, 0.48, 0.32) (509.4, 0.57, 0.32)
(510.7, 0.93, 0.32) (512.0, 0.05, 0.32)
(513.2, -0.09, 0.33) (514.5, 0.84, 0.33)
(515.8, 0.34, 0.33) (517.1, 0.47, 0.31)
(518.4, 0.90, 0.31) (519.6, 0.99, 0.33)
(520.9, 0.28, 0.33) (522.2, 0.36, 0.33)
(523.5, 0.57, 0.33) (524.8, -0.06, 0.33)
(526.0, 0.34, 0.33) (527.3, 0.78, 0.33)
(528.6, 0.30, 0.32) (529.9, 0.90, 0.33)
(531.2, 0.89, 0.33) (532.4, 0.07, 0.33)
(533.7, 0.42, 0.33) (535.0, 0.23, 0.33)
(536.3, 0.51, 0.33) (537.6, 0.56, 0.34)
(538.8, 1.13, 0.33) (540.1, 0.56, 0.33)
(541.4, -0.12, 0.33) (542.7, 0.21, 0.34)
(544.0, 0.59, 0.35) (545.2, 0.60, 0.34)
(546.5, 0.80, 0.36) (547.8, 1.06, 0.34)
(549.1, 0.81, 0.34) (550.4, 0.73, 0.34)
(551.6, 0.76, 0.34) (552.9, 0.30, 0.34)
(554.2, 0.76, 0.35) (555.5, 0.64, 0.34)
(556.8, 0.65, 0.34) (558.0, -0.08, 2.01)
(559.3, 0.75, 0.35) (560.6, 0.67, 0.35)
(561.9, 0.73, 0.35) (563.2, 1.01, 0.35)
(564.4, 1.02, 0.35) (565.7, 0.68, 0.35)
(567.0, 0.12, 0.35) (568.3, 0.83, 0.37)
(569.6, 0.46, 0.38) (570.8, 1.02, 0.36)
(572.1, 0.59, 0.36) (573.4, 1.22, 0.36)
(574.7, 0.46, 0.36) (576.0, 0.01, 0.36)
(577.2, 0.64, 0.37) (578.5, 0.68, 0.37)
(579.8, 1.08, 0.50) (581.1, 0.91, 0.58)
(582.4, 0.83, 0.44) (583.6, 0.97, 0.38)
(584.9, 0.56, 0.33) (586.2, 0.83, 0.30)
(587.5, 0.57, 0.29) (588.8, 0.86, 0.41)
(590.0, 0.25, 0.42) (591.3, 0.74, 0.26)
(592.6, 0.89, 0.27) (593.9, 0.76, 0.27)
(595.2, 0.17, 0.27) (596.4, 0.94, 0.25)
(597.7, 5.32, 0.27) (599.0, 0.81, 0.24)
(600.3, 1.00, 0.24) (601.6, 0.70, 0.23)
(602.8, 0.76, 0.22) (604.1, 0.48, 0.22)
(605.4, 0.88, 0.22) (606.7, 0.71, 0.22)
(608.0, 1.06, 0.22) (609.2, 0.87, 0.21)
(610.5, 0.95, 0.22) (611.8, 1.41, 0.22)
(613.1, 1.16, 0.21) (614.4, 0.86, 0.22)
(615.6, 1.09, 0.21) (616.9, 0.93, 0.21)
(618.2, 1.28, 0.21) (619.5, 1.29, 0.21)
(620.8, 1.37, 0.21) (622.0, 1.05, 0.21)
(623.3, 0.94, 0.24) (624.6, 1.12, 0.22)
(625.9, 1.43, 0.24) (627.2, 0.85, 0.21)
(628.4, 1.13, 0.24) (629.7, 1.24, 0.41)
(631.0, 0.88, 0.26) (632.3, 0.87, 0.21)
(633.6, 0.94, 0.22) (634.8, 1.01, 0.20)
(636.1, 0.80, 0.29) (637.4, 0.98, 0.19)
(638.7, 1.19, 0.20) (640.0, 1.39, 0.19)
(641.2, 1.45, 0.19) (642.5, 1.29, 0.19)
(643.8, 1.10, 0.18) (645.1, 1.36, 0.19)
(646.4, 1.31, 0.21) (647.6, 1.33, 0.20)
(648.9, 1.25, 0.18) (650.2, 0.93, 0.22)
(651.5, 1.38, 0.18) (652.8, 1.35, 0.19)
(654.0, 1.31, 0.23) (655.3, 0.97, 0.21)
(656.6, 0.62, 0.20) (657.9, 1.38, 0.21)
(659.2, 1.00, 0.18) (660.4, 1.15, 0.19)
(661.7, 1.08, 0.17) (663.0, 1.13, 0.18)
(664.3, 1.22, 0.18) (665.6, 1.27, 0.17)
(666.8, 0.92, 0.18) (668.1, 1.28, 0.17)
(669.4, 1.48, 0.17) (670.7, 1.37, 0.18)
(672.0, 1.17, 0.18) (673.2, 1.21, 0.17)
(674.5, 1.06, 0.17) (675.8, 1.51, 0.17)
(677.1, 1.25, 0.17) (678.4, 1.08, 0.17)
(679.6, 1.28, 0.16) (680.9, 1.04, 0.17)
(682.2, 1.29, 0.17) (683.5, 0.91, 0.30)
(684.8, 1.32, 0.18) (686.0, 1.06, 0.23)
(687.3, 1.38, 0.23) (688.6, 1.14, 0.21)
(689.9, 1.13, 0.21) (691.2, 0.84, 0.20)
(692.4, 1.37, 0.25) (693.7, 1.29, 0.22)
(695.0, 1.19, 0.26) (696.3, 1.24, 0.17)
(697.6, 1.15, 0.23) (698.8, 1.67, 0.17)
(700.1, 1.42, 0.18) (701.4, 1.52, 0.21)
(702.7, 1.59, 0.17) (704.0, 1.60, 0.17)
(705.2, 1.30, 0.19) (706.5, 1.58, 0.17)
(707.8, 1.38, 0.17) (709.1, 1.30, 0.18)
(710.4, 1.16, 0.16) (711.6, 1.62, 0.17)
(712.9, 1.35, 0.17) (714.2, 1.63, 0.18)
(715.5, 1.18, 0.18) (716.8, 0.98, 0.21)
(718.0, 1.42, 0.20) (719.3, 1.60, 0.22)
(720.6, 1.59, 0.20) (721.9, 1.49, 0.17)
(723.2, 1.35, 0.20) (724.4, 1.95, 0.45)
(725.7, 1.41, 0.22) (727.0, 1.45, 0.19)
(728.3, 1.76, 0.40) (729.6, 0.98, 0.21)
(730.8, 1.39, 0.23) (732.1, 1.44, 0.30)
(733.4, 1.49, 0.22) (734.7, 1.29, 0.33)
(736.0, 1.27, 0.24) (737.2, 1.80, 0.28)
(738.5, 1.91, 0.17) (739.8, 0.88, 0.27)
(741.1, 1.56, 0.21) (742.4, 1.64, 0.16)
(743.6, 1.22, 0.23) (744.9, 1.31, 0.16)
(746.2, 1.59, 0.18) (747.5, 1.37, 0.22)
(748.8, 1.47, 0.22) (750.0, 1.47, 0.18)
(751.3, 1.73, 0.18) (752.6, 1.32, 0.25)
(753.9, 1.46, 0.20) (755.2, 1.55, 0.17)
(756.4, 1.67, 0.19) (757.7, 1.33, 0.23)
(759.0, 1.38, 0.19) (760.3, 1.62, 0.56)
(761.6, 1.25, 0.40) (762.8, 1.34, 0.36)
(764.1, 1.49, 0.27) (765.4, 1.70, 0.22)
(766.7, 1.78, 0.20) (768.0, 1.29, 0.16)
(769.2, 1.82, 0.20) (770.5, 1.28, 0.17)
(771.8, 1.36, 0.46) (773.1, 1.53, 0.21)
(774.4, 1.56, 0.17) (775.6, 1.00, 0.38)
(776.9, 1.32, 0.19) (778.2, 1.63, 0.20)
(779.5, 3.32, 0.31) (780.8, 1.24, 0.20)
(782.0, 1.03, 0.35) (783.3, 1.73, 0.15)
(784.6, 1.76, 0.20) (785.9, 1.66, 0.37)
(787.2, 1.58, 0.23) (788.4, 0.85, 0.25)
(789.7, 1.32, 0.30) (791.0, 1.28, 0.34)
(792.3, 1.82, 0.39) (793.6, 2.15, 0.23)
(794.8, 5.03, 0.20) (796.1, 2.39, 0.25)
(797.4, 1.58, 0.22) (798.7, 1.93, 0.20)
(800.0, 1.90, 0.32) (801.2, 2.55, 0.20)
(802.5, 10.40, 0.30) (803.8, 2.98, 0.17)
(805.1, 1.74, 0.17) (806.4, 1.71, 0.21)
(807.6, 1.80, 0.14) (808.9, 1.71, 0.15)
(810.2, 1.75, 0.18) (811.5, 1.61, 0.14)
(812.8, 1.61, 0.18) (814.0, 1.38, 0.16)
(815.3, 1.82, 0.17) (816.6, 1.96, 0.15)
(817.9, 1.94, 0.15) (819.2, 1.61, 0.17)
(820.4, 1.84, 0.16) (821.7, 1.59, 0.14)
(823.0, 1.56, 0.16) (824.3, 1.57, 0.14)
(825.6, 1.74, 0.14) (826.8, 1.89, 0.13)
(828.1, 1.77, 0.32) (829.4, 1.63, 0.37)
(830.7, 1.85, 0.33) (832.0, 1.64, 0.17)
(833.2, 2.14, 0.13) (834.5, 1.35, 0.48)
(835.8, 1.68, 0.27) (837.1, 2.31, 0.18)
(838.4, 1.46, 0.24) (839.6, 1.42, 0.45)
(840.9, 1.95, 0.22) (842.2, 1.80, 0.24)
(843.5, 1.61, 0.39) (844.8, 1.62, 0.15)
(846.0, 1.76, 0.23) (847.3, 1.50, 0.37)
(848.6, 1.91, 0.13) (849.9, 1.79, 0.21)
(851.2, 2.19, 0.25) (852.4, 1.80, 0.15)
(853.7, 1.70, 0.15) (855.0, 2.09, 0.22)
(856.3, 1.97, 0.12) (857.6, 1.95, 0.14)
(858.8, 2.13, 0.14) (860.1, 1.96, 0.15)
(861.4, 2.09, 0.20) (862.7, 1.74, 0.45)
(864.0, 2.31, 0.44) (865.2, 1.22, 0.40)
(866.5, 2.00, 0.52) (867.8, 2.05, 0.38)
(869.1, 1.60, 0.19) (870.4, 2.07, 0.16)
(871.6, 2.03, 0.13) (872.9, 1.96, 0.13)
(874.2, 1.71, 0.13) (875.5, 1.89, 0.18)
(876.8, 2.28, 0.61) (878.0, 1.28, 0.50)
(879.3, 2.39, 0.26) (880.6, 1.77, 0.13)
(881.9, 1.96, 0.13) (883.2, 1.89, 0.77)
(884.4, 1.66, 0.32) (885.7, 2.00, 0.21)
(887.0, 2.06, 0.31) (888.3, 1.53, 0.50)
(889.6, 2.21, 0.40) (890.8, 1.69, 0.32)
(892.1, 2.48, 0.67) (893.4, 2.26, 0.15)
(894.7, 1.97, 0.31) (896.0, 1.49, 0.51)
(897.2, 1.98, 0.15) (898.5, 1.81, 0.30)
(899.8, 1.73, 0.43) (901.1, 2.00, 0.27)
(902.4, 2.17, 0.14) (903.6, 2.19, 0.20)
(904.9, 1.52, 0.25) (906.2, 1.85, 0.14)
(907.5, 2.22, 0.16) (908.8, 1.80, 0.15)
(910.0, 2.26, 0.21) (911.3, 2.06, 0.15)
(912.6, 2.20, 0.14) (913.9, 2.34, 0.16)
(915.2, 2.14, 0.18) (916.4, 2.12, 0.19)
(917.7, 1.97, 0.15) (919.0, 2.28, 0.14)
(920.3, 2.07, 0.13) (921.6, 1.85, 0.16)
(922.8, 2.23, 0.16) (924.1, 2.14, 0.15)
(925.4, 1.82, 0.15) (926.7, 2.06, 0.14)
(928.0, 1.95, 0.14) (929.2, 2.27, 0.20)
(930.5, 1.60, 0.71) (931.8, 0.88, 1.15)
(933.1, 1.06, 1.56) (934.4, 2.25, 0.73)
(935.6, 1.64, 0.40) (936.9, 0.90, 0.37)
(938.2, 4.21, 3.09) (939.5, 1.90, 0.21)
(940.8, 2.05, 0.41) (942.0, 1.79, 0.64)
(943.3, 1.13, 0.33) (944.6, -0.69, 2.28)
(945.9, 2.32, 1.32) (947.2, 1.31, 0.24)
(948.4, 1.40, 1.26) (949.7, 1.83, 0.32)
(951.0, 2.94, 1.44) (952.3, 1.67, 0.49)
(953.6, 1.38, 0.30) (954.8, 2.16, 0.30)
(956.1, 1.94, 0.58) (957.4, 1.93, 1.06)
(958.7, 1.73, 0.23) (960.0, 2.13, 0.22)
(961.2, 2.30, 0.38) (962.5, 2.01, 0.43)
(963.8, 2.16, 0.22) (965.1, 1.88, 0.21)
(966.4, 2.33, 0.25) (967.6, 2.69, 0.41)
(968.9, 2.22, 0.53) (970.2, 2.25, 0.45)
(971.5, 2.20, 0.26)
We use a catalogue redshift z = 0.603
